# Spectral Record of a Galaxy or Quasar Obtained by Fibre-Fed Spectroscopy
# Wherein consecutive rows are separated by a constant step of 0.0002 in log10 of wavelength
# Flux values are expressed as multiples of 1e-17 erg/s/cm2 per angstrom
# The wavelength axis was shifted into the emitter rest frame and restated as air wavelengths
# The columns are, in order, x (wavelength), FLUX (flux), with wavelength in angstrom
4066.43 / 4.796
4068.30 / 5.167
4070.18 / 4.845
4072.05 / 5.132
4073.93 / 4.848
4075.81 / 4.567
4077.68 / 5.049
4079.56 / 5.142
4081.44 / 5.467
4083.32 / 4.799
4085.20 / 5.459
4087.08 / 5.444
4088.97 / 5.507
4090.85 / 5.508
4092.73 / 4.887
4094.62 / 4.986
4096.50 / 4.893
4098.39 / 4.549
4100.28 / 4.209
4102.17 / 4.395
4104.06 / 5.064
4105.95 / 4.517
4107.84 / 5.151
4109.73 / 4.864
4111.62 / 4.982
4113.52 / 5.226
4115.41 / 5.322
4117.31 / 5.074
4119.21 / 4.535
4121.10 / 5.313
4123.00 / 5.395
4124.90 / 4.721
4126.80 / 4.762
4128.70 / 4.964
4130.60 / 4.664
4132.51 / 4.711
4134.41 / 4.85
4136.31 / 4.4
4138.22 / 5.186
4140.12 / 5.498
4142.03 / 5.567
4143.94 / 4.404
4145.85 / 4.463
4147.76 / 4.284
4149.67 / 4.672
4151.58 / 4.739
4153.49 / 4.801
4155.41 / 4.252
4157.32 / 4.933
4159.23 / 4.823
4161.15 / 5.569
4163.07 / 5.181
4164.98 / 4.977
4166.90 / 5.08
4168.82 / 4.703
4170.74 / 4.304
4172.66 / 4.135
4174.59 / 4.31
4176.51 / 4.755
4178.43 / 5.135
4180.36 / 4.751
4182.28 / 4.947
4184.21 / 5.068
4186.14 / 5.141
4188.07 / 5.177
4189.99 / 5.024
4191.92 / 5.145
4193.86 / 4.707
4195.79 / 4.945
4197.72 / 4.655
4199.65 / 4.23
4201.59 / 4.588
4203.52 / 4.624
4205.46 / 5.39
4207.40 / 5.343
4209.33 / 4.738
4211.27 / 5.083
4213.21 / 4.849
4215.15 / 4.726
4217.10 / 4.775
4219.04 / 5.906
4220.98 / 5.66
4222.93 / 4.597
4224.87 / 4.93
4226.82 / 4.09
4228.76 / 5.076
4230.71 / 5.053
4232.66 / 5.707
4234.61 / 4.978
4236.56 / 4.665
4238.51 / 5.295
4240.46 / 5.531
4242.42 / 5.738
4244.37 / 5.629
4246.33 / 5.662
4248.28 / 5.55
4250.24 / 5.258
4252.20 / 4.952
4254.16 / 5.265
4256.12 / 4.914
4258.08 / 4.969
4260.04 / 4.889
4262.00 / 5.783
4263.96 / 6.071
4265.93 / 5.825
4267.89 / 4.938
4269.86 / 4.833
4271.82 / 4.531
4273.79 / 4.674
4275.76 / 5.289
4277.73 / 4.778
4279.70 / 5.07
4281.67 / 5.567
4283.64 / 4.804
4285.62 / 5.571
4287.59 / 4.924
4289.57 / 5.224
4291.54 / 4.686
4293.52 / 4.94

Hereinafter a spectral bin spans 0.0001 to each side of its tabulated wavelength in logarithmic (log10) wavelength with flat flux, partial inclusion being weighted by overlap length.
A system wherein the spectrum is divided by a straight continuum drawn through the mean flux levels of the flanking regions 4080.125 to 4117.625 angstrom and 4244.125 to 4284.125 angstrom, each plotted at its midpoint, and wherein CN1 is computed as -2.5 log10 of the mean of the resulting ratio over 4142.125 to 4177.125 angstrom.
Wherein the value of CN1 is 0.08 mag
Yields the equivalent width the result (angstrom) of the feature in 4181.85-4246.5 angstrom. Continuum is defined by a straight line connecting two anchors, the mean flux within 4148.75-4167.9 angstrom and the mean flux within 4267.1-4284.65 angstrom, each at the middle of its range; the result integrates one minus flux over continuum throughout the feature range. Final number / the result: -1.59 angstrom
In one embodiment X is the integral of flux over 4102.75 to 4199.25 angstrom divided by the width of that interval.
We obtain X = 4.87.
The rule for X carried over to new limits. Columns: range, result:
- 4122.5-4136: 4.83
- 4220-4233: 4.98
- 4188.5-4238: 4.95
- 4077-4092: 5.3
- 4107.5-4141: 4.98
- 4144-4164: 4.75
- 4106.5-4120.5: 5.02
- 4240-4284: 5.24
